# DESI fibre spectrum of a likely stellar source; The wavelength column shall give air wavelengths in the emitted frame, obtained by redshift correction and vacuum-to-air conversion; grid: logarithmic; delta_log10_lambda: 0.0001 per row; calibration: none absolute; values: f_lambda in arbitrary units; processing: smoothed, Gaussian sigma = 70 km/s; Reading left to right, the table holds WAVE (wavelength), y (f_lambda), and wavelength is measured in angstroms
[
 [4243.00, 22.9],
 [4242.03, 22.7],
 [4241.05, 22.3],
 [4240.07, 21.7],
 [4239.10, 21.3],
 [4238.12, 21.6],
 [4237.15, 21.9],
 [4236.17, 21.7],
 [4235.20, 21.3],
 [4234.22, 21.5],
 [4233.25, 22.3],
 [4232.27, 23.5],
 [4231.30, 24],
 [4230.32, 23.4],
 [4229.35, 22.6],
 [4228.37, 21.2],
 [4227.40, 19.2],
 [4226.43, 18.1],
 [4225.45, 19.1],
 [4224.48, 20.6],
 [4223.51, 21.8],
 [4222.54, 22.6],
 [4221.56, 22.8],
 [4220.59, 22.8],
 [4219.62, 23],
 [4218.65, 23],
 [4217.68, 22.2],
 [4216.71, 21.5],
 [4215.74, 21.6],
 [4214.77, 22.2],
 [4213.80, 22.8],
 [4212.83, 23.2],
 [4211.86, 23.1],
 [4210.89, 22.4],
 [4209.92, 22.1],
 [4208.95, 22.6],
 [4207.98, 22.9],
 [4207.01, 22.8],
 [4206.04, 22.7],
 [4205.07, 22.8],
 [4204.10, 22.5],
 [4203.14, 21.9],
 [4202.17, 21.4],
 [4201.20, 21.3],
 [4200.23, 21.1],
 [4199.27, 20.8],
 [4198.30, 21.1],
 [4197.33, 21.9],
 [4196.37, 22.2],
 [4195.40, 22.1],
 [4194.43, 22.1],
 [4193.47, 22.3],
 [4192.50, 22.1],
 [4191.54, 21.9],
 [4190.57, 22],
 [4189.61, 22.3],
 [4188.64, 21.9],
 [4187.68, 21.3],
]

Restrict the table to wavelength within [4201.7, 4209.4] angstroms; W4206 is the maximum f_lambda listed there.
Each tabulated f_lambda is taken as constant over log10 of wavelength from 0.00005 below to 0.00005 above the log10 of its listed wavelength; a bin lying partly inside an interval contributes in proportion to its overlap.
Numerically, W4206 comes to 22.9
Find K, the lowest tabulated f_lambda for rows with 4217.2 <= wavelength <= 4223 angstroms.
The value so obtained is 22.2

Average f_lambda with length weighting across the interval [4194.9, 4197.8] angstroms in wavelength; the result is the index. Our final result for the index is 22.1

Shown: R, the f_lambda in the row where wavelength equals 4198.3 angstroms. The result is 21.1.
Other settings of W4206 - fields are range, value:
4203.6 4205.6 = 22.8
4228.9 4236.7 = 24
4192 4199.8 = 22.3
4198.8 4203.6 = 21.9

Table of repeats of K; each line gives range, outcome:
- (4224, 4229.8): 18.1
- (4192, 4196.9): 22.1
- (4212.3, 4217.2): 21.5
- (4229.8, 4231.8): 23.4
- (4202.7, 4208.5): 21.9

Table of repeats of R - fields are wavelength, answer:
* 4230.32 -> 23.4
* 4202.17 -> 21.4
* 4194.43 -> 22.1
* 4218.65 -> 23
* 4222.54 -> 22.6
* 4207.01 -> 22.8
